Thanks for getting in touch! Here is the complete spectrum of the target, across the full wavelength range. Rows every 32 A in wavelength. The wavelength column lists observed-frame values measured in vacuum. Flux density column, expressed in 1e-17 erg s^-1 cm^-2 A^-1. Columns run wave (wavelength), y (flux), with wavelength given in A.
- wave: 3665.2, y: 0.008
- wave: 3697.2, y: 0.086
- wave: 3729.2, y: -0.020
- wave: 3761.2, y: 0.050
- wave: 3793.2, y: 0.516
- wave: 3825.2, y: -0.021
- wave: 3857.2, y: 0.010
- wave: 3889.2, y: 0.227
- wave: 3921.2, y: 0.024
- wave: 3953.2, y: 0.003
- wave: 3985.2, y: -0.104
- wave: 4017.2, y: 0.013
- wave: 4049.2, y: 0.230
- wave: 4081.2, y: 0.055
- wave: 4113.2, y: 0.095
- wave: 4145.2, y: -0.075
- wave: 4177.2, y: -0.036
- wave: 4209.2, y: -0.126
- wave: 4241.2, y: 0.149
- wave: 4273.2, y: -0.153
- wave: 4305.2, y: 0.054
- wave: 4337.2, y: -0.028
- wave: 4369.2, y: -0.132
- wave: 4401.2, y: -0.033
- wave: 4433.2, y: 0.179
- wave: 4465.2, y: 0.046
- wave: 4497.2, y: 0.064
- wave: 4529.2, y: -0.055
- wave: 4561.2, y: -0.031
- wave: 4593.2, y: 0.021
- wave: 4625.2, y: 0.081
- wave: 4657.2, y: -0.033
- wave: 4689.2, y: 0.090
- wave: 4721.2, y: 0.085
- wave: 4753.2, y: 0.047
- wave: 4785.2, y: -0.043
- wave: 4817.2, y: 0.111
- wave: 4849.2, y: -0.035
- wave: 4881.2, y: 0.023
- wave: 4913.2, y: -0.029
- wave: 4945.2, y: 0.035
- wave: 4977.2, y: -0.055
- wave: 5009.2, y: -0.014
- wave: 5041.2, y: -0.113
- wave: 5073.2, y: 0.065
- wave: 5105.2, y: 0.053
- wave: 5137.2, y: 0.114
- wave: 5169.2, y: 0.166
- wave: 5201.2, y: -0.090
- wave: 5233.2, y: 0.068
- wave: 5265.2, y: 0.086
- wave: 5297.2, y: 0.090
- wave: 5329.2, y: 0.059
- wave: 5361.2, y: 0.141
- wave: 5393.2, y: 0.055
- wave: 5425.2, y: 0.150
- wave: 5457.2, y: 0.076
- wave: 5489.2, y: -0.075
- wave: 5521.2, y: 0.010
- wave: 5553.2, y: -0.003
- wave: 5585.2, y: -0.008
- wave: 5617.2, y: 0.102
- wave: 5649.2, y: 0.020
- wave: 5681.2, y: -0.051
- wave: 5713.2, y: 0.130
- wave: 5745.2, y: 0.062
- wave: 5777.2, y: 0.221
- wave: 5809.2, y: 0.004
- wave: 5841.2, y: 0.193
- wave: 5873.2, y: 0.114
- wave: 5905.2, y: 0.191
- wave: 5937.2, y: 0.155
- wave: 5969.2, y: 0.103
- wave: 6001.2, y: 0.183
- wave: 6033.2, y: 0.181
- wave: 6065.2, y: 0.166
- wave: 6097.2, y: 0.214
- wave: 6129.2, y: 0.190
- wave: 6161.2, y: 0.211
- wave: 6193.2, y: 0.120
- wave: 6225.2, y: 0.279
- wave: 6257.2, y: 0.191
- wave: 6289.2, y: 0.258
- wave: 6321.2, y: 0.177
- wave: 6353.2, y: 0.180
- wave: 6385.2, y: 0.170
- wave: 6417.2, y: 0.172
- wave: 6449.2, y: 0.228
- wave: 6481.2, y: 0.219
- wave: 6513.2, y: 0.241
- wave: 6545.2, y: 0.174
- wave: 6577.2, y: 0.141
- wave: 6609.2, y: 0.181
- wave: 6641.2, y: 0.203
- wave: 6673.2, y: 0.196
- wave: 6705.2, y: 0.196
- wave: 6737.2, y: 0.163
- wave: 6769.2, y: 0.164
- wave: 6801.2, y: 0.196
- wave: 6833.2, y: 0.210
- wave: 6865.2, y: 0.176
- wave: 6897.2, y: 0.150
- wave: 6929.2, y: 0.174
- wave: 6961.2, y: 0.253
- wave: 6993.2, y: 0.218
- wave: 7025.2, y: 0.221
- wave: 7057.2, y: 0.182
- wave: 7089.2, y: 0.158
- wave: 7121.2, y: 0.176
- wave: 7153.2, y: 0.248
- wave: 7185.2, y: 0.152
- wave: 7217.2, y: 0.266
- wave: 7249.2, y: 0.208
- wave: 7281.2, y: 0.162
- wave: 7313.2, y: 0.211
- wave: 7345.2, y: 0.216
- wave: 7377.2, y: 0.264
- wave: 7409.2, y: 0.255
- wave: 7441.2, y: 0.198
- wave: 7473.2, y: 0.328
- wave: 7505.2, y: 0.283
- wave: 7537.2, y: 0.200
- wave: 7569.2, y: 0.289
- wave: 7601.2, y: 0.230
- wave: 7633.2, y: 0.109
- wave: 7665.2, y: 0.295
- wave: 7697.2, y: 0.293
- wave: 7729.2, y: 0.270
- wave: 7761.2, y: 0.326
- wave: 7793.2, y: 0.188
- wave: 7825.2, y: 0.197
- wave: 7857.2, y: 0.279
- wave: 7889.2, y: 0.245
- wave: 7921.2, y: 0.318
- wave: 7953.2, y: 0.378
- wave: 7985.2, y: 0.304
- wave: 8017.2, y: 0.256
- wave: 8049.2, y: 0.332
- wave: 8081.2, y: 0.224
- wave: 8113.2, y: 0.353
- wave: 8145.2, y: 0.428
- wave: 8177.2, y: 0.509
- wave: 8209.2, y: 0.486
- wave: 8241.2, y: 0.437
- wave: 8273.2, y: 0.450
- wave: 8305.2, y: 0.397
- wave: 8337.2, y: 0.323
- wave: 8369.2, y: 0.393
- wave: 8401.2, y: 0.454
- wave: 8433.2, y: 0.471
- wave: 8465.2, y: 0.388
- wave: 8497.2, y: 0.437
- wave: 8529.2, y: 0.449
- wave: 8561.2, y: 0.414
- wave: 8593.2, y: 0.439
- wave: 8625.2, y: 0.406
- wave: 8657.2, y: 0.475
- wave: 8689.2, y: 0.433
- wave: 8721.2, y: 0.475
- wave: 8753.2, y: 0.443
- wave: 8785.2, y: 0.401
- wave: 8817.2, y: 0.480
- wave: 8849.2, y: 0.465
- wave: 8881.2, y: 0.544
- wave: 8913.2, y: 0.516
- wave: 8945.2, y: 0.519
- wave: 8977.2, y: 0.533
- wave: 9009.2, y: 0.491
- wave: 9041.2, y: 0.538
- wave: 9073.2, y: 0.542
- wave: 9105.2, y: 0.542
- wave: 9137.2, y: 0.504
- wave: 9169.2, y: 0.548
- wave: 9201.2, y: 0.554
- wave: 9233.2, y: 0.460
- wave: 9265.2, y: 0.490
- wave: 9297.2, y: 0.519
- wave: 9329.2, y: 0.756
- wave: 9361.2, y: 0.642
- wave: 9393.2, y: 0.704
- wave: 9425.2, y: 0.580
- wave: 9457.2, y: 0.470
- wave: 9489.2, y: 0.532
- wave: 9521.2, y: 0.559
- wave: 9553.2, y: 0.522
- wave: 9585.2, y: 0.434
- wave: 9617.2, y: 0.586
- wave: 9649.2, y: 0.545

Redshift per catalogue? 1.036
